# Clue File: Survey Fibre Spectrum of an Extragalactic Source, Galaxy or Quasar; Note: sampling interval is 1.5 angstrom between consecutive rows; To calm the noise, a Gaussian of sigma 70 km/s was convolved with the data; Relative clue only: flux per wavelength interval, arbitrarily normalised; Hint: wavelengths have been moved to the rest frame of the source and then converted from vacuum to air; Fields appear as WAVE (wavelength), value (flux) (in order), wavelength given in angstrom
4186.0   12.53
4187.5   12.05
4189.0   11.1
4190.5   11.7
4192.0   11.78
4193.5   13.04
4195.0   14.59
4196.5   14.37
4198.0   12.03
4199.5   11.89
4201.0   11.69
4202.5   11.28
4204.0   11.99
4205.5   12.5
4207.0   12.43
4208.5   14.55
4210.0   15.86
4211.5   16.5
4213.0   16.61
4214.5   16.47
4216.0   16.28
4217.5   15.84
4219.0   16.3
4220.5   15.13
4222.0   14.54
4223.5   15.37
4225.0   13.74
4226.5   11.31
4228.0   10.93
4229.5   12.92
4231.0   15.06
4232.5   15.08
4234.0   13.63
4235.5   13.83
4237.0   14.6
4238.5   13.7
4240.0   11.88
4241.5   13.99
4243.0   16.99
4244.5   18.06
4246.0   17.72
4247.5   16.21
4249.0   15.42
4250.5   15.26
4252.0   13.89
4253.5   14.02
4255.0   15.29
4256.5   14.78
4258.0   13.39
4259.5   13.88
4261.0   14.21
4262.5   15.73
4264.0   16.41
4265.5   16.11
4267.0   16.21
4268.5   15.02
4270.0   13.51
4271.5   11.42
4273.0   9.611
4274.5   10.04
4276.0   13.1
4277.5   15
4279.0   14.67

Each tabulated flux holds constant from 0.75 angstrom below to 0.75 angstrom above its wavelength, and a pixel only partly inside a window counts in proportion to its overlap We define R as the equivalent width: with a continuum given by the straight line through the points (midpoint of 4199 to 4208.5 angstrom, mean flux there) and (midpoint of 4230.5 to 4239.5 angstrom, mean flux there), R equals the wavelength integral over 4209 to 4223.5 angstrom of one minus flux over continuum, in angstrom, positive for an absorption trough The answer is -3.3 angstrom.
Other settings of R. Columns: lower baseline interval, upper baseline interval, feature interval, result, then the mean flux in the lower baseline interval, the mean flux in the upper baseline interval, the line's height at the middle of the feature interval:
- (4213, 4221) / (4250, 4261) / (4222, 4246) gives 1.70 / 16.1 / 14.3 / 15.3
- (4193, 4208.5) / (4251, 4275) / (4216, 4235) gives -1.49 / 12.7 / 14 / 13.2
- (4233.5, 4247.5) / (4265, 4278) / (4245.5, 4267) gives -1.61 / 15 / 13.3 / 14.1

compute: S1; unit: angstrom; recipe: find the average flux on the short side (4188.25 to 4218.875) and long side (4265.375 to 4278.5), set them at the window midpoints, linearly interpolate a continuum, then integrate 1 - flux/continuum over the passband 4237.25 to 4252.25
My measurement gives -2.2 angstrom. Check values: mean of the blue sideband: 13.7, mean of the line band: 15.3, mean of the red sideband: 13.2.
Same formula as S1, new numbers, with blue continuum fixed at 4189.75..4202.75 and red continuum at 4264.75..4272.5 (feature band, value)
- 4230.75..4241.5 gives -0.3 angstrom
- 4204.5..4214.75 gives -1.6 angstrom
